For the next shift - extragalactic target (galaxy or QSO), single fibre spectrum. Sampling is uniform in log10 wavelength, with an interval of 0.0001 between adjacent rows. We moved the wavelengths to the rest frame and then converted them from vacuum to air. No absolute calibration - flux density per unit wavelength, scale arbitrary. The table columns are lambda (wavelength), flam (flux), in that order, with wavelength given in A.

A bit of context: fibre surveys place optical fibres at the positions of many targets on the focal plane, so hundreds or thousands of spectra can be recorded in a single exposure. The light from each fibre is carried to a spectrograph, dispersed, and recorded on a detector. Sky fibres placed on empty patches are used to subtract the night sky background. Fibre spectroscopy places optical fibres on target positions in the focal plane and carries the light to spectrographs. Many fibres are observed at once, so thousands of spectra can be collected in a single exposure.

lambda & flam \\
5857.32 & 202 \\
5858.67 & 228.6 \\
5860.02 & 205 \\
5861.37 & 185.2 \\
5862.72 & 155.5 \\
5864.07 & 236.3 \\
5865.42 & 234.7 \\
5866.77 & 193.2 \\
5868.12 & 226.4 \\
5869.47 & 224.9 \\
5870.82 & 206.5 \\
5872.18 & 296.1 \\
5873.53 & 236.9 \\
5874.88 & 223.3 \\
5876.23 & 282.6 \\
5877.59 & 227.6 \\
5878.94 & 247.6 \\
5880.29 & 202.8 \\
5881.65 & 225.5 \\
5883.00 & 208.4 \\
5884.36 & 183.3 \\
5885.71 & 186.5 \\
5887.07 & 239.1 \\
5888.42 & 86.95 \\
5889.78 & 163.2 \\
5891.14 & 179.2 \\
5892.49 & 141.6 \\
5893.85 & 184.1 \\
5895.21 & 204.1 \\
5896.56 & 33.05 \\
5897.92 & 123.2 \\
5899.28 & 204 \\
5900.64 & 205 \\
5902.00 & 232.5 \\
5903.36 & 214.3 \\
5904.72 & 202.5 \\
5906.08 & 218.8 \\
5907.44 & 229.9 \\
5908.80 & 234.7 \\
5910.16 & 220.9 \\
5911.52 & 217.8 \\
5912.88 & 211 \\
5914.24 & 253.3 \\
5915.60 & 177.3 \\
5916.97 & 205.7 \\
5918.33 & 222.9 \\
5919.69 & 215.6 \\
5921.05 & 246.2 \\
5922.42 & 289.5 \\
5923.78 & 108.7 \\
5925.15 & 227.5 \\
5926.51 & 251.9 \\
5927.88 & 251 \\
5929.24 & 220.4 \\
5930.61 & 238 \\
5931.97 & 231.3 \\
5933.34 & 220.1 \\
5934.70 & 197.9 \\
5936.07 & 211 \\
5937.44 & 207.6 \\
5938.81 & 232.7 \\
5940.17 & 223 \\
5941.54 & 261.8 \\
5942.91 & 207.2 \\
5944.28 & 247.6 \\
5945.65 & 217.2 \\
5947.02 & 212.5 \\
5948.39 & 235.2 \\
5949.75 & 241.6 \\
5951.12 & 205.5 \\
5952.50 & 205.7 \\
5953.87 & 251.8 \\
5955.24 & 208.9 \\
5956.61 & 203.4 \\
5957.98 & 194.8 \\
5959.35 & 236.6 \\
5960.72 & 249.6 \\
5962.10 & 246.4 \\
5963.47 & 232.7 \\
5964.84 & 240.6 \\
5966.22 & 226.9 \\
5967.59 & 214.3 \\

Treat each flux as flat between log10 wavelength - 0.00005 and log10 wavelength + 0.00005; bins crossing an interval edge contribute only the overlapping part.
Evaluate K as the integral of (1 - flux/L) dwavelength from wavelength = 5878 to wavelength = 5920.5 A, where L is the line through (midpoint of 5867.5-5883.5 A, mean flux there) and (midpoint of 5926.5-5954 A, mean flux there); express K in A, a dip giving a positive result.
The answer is 6.4 A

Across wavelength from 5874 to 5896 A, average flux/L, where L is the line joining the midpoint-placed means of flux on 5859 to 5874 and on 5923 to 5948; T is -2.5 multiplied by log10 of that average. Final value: 0.11 mag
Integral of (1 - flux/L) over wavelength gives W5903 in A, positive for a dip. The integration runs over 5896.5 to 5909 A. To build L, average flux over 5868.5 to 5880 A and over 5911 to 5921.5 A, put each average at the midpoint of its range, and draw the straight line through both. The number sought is 1.6 A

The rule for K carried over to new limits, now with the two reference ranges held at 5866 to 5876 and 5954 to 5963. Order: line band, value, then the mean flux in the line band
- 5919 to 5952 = 0.32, 225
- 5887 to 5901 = 4.53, 156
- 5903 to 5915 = 0.35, 223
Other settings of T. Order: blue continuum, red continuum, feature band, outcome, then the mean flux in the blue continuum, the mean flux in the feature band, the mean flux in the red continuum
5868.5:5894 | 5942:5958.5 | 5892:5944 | 0.022 mag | 208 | 211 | 220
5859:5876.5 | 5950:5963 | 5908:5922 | 0.004 mag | 222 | 222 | 223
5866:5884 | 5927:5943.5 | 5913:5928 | 0.027 mag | 230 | 221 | 226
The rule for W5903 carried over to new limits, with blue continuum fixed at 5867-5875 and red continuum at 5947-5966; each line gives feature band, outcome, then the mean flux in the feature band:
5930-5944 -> 0.3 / 224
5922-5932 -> 0.2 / 225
